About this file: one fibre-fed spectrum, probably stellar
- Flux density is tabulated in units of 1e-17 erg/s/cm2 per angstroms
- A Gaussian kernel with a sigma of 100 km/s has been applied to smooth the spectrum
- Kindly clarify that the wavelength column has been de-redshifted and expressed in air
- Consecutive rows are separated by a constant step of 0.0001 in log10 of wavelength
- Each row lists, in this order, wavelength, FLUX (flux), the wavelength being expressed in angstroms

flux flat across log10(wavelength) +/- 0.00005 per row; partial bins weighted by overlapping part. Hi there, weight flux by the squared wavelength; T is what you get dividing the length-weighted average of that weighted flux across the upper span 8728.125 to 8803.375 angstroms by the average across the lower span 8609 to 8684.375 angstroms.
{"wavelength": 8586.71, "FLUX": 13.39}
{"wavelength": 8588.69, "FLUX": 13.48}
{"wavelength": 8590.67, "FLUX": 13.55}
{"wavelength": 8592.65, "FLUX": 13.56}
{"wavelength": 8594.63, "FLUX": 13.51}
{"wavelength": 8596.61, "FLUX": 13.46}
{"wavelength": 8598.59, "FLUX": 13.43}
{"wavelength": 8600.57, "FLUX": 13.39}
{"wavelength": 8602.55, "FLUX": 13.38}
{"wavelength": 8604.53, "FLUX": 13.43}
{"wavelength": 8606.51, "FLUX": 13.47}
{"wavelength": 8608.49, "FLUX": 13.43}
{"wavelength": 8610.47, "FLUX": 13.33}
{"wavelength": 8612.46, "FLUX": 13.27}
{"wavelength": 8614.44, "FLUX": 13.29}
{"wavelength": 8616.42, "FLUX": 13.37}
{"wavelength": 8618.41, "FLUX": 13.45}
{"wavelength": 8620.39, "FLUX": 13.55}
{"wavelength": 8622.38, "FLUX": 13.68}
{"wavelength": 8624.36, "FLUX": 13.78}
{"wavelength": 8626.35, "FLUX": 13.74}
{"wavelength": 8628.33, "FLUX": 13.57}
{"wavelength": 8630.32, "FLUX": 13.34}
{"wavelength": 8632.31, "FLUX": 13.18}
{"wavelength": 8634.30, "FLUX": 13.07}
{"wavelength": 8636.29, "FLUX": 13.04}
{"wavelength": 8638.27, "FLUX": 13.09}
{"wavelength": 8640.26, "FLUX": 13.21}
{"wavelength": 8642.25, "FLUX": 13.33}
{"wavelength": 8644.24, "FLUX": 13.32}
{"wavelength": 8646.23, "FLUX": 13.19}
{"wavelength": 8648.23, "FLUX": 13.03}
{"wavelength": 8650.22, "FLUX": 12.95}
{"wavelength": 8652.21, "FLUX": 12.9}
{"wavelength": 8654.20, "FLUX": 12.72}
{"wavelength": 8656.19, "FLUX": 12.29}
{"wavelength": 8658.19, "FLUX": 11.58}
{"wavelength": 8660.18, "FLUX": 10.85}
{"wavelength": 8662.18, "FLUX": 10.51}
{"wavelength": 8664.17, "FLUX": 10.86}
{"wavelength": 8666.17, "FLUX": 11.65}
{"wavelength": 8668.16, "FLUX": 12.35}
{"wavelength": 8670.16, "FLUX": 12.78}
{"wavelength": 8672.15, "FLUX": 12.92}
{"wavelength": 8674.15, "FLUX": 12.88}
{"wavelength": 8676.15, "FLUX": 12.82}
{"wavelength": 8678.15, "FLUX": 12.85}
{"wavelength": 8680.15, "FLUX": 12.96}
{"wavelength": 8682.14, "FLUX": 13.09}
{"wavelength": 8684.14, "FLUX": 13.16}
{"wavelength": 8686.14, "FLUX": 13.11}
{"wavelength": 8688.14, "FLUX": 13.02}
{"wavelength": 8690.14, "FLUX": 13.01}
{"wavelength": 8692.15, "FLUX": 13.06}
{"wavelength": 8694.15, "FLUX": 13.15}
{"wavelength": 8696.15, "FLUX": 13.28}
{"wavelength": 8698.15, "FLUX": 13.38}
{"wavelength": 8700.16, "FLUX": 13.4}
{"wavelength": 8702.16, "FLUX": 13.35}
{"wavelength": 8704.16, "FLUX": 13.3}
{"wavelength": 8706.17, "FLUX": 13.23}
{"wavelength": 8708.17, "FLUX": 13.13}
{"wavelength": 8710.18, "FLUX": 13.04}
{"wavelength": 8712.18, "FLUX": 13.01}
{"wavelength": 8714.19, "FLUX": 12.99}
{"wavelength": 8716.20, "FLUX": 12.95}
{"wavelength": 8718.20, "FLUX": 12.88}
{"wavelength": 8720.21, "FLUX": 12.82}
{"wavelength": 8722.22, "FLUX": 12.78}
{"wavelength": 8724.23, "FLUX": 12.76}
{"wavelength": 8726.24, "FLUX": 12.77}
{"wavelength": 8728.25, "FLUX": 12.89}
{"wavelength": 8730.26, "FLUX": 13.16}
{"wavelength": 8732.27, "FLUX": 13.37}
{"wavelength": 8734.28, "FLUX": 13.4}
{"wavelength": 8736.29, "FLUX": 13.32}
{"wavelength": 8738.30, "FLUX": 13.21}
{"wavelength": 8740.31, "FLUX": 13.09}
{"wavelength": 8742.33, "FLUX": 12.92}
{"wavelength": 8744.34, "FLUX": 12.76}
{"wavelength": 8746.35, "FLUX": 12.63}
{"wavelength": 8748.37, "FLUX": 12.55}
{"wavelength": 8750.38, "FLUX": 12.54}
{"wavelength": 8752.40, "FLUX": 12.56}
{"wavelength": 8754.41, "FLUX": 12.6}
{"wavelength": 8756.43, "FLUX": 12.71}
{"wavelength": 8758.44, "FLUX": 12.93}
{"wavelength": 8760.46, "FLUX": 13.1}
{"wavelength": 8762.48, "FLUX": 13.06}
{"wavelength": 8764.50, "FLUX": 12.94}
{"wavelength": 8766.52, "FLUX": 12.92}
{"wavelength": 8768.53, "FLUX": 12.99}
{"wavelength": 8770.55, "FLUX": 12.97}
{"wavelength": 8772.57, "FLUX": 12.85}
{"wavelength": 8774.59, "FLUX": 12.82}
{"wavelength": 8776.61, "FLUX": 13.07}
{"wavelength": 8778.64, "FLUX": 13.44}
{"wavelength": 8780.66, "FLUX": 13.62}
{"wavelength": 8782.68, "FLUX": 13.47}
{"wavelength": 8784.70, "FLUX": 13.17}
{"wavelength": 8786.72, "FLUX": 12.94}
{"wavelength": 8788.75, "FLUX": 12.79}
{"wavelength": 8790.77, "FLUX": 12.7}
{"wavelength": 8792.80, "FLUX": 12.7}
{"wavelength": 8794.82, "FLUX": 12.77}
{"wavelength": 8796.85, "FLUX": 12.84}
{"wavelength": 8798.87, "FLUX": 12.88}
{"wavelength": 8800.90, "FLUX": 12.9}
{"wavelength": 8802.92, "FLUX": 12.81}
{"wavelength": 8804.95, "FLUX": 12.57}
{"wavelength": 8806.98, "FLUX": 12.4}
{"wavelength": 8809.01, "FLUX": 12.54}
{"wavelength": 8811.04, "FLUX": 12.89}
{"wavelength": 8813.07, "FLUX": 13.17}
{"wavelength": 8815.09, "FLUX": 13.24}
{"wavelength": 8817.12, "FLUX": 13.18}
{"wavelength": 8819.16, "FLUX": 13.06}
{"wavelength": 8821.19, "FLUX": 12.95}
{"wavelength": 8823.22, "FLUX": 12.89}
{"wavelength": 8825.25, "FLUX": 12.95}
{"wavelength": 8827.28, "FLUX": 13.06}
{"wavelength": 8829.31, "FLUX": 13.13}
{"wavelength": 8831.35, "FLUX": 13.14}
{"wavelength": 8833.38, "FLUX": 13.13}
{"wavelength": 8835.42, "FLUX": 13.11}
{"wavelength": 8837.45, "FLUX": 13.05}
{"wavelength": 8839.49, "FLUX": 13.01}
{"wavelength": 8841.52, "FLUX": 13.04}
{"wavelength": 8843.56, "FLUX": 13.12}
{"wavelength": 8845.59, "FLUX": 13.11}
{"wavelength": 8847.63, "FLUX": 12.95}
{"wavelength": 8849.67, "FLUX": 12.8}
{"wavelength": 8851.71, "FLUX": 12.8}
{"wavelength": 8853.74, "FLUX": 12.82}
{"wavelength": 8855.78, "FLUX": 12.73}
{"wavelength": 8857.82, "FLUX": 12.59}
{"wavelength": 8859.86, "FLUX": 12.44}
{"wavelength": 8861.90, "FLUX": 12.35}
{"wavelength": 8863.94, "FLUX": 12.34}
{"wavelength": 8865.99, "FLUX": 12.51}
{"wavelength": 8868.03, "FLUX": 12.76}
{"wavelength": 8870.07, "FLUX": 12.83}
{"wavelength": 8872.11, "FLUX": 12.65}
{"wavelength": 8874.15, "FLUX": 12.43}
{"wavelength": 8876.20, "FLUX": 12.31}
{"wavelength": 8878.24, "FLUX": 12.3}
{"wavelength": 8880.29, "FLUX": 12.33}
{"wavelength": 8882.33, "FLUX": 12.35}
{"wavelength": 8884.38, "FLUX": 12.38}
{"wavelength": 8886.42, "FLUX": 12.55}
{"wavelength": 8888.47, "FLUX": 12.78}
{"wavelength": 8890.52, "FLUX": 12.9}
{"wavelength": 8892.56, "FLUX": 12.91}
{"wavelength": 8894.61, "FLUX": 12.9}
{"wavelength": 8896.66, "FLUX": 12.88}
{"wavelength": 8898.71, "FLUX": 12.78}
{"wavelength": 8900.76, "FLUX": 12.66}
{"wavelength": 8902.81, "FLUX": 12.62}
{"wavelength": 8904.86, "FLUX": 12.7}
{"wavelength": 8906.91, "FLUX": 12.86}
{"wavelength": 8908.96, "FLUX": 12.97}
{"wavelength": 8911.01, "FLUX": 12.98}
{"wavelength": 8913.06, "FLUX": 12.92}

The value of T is 1.04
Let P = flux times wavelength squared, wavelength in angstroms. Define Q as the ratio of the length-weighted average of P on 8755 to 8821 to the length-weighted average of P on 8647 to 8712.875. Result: 1.04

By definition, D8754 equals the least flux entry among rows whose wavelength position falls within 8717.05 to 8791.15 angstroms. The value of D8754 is 12.54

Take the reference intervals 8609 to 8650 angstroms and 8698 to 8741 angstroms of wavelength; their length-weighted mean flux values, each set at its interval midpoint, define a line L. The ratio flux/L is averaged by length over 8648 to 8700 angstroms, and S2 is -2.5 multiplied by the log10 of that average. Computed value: 0.05 mag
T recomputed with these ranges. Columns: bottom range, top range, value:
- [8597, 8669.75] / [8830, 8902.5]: 1.04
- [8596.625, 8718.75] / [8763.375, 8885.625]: 1.03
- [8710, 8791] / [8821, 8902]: 1.01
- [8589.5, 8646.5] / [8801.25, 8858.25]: 1.01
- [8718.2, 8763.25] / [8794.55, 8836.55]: 1.02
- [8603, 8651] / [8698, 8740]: 1.00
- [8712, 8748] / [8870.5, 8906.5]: 1.01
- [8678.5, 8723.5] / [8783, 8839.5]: 1.01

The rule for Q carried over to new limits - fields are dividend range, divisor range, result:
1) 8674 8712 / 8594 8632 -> 0.99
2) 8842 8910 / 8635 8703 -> 1.04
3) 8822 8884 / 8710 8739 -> 1.01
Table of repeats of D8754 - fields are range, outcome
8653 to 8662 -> 10.85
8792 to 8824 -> 12.4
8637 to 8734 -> 10.51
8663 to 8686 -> 10.86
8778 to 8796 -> 12.7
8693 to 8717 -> 12.95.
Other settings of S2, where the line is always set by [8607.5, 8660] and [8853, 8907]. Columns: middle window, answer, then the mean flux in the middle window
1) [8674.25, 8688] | 0.00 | 13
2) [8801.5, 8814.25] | 0.00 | 12.7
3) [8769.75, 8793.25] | -0.02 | 13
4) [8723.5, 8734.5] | -0.01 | 13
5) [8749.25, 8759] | 0.02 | 12.7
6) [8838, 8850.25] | -0.03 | 13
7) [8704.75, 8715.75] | -0.01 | 13.1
